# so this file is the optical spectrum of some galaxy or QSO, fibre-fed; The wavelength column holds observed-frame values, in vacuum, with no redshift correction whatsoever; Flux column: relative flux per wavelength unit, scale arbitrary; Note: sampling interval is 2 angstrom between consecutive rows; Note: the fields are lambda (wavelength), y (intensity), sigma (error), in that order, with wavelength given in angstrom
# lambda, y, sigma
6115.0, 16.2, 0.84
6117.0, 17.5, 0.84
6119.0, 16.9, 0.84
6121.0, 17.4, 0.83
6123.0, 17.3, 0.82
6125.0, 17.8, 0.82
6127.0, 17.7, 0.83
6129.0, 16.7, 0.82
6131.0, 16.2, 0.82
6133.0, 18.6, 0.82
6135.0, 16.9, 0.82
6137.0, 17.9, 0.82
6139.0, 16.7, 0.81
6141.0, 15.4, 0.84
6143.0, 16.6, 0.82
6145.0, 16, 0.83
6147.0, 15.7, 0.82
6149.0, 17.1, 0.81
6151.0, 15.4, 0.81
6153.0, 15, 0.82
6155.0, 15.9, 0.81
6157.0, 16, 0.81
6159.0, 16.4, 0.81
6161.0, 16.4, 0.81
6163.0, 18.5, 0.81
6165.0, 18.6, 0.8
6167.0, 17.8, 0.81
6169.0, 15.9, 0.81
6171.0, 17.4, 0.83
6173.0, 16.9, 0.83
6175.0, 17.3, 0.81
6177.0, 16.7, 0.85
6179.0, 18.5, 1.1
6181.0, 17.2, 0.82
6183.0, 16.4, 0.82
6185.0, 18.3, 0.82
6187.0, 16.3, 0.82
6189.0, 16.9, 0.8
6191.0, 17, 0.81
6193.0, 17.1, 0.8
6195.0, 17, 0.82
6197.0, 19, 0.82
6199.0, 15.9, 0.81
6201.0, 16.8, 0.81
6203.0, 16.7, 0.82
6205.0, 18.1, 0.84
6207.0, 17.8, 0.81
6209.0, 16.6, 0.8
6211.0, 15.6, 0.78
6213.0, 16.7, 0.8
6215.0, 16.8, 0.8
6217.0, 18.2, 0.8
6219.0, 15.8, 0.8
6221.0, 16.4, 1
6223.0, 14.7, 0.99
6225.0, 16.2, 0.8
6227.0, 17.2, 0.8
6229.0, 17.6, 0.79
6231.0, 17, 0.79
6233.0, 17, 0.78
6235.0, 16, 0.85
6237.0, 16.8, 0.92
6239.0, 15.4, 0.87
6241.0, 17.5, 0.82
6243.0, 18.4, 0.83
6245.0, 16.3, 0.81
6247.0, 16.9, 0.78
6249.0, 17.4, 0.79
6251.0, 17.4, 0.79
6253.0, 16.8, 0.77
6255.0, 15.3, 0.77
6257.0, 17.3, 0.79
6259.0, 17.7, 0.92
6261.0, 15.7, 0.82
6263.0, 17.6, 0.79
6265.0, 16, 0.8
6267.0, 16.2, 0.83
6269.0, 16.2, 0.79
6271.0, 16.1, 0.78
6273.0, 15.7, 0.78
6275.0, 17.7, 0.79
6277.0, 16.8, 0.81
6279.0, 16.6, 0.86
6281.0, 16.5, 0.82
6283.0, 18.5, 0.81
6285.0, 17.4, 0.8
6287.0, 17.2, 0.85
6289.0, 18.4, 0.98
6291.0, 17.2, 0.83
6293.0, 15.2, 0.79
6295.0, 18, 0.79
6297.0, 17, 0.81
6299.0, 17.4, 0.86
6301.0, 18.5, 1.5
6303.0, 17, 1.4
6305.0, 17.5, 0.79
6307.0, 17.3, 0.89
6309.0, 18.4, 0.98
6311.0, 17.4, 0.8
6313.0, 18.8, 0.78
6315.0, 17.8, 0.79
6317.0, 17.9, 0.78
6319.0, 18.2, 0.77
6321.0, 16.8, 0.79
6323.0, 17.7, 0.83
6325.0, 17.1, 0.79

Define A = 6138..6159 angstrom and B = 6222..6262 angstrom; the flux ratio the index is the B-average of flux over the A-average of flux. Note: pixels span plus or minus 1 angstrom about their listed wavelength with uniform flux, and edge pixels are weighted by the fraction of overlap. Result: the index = 1.0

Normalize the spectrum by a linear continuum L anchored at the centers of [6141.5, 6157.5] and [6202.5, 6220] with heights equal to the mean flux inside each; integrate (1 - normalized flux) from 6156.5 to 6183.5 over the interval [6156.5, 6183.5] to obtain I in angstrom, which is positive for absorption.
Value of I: -1.5 angstrom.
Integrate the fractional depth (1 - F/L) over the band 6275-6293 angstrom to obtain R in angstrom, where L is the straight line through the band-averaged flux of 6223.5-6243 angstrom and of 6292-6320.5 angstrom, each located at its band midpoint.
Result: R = 0.1 angstrom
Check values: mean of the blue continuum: 16.8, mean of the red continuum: 17.6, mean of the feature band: 17.2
